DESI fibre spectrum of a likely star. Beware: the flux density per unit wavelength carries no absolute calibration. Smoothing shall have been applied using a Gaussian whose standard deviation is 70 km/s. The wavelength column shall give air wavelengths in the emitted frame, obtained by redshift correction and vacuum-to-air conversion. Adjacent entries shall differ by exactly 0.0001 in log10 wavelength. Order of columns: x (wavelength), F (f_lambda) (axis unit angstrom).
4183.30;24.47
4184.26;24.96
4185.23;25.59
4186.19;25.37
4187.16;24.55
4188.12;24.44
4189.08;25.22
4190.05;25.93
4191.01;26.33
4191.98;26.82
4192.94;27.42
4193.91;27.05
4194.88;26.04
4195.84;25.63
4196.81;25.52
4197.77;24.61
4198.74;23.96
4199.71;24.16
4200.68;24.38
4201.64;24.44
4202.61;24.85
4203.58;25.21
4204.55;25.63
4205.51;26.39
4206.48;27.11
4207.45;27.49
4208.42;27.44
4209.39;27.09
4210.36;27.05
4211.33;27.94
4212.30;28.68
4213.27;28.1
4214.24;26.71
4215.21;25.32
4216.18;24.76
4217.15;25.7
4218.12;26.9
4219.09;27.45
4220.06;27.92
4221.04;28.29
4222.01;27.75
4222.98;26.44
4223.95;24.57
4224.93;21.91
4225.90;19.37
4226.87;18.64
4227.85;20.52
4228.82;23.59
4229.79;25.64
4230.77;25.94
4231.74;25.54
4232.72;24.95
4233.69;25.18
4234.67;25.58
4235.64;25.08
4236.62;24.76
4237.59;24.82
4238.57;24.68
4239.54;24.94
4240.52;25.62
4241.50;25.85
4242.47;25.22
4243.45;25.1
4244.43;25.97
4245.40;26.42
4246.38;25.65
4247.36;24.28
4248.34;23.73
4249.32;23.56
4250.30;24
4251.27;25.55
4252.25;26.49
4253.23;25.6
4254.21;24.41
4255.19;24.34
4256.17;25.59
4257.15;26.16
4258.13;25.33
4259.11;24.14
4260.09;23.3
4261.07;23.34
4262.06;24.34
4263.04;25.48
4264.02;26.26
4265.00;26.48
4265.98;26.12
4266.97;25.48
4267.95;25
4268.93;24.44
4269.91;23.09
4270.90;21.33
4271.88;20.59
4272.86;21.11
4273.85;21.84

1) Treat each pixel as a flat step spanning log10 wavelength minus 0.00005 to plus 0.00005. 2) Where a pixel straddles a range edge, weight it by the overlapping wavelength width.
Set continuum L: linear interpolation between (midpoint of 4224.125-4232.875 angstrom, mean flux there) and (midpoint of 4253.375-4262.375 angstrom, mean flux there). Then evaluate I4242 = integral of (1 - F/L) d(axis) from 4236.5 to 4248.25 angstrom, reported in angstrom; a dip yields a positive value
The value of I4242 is -0.8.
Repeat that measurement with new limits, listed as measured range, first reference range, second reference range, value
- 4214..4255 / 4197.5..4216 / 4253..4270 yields 0.88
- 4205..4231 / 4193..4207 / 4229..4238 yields -0.42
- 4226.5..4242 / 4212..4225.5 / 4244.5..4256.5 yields 0.72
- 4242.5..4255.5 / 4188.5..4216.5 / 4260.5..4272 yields -0.07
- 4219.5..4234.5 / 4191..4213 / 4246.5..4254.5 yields 0.58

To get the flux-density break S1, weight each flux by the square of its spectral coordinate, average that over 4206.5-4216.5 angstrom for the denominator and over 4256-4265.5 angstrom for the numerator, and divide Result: 0.95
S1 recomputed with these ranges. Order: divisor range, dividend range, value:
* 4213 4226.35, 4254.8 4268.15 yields 0.99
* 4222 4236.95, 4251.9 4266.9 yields 1.06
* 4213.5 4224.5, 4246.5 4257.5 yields 0.95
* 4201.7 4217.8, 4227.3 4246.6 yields 0.96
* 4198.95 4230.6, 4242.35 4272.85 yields 0.99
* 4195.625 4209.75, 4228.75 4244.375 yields 1.00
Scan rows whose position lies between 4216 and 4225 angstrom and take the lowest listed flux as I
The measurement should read 21.91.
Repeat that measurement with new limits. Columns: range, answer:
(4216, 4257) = 18.64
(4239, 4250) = 23.56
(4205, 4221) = 24.76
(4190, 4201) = 23.96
